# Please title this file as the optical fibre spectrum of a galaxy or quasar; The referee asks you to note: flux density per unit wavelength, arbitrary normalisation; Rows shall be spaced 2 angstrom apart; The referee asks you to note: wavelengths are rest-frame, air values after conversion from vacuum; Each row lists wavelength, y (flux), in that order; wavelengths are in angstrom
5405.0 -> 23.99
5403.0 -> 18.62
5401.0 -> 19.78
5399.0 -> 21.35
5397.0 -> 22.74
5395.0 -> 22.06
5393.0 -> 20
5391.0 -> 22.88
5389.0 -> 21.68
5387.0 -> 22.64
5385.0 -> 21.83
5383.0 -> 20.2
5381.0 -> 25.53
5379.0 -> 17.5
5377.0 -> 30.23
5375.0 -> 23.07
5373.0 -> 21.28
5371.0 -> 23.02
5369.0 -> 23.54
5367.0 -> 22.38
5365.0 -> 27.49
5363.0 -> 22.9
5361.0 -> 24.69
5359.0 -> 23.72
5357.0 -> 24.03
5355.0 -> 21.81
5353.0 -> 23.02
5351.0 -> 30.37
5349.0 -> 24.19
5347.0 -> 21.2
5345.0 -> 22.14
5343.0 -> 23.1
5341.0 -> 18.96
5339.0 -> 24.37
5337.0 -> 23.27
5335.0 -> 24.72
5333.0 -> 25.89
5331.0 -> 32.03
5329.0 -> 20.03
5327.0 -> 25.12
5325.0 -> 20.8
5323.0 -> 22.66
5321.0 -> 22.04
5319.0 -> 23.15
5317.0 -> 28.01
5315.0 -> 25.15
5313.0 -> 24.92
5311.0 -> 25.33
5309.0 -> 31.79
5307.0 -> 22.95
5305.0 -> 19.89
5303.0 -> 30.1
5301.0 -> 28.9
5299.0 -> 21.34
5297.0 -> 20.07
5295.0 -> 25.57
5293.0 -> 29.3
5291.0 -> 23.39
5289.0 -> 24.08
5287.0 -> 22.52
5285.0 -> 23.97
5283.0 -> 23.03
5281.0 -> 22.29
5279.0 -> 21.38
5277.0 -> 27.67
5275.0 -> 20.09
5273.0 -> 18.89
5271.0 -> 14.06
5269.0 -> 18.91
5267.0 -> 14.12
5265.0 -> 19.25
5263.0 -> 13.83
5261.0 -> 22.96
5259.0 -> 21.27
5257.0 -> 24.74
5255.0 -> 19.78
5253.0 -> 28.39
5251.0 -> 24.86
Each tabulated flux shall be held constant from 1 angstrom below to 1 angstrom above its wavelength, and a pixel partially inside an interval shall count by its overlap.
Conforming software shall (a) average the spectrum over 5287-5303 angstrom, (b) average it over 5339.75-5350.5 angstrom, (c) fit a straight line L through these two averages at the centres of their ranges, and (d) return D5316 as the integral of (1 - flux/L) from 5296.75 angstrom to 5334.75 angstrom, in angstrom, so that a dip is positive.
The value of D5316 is -1.62 angstrom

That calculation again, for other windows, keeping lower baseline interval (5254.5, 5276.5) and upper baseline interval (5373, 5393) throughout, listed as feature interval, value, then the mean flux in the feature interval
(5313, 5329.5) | -2.24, 23.6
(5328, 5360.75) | -3.81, 23.9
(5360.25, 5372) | -1.00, 24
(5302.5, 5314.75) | -3.15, 25.6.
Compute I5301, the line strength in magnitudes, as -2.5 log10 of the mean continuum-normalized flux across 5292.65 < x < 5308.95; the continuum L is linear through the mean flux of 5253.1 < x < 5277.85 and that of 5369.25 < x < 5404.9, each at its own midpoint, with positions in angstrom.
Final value -0.21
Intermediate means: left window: 19.9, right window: 22.1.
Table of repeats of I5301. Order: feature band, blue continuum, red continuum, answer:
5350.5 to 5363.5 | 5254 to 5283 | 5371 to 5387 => -0.09 mag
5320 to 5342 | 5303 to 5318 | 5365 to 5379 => 0.06 mag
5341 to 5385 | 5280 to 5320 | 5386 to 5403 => -0.04 mag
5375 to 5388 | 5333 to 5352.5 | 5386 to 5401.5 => -0.04 mag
